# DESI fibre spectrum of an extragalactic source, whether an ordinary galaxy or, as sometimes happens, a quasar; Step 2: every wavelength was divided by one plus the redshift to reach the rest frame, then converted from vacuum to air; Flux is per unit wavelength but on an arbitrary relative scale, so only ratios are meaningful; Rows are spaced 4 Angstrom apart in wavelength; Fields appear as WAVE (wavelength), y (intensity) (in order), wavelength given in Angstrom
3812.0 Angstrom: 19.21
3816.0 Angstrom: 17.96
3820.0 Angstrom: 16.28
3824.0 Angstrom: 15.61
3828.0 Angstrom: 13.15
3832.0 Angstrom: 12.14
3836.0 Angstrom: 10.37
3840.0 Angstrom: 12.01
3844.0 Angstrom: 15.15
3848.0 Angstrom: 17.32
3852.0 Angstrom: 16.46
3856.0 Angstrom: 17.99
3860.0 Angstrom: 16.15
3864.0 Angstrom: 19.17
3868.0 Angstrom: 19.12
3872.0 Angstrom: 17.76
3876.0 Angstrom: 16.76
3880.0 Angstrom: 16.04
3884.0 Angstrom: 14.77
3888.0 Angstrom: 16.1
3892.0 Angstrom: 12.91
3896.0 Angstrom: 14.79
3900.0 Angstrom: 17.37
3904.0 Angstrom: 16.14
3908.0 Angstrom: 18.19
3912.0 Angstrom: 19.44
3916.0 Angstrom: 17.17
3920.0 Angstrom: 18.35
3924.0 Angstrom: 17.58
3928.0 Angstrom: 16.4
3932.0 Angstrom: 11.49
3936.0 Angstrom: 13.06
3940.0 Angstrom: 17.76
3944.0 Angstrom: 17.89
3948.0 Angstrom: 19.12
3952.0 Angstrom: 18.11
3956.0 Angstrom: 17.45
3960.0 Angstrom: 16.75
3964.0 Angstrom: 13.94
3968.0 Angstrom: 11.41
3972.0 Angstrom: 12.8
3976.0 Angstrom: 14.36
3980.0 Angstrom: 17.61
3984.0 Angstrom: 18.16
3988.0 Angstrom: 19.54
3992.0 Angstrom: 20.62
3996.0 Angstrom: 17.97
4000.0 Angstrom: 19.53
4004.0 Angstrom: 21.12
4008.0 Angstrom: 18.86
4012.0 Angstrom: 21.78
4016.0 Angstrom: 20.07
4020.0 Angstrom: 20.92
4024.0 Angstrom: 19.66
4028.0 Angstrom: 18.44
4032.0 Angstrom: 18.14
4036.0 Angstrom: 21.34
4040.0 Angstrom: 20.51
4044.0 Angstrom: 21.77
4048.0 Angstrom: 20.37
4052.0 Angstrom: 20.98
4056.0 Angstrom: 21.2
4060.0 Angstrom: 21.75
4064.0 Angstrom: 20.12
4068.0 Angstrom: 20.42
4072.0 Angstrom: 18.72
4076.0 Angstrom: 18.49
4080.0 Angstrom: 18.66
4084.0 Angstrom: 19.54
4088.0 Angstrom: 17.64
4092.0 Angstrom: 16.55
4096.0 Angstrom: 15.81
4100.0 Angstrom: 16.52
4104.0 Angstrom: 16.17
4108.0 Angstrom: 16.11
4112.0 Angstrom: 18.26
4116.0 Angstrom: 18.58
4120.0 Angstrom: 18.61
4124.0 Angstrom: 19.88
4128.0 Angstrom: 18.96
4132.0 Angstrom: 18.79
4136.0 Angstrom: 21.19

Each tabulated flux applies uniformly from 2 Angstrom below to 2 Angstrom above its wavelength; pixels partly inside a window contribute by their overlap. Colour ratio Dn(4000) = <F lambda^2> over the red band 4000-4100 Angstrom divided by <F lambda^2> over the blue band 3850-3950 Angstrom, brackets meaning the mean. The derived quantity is 1.3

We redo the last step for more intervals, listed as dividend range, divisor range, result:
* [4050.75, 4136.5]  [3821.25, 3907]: 1.34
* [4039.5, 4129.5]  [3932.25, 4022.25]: 1.13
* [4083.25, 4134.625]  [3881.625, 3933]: 1.21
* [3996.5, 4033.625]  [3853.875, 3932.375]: 1.25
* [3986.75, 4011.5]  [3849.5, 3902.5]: 1.27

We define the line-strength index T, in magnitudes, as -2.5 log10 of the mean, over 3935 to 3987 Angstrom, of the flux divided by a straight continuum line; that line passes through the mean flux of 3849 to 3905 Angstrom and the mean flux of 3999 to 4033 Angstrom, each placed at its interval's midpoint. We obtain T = 0.15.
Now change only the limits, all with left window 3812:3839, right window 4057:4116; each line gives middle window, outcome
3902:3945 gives -0.05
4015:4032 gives -0.13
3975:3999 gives -0.09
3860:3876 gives -0.20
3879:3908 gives -0.01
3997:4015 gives -0.18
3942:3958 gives -0.12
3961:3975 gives 0.25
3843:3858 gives -0.13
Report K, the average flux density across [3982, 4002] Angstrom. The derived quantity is 19.2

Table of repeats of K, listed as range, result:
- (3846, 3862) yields 17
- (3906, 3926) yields 18.1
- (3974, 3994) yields 18.1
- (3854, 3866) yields 17.8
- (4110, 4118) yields 18.4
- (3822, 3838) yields 12.8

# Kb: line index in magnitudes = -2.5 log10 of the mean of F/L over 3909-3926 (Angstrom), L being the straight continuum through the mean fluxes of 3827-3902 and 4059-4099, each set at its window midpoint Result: -0.11 mag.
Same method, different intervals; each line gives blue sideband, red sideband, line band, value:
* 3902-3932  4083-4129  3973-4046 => -0.12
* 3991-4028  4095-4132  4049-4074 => -0.09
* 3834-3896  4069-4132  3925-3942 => 0.11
